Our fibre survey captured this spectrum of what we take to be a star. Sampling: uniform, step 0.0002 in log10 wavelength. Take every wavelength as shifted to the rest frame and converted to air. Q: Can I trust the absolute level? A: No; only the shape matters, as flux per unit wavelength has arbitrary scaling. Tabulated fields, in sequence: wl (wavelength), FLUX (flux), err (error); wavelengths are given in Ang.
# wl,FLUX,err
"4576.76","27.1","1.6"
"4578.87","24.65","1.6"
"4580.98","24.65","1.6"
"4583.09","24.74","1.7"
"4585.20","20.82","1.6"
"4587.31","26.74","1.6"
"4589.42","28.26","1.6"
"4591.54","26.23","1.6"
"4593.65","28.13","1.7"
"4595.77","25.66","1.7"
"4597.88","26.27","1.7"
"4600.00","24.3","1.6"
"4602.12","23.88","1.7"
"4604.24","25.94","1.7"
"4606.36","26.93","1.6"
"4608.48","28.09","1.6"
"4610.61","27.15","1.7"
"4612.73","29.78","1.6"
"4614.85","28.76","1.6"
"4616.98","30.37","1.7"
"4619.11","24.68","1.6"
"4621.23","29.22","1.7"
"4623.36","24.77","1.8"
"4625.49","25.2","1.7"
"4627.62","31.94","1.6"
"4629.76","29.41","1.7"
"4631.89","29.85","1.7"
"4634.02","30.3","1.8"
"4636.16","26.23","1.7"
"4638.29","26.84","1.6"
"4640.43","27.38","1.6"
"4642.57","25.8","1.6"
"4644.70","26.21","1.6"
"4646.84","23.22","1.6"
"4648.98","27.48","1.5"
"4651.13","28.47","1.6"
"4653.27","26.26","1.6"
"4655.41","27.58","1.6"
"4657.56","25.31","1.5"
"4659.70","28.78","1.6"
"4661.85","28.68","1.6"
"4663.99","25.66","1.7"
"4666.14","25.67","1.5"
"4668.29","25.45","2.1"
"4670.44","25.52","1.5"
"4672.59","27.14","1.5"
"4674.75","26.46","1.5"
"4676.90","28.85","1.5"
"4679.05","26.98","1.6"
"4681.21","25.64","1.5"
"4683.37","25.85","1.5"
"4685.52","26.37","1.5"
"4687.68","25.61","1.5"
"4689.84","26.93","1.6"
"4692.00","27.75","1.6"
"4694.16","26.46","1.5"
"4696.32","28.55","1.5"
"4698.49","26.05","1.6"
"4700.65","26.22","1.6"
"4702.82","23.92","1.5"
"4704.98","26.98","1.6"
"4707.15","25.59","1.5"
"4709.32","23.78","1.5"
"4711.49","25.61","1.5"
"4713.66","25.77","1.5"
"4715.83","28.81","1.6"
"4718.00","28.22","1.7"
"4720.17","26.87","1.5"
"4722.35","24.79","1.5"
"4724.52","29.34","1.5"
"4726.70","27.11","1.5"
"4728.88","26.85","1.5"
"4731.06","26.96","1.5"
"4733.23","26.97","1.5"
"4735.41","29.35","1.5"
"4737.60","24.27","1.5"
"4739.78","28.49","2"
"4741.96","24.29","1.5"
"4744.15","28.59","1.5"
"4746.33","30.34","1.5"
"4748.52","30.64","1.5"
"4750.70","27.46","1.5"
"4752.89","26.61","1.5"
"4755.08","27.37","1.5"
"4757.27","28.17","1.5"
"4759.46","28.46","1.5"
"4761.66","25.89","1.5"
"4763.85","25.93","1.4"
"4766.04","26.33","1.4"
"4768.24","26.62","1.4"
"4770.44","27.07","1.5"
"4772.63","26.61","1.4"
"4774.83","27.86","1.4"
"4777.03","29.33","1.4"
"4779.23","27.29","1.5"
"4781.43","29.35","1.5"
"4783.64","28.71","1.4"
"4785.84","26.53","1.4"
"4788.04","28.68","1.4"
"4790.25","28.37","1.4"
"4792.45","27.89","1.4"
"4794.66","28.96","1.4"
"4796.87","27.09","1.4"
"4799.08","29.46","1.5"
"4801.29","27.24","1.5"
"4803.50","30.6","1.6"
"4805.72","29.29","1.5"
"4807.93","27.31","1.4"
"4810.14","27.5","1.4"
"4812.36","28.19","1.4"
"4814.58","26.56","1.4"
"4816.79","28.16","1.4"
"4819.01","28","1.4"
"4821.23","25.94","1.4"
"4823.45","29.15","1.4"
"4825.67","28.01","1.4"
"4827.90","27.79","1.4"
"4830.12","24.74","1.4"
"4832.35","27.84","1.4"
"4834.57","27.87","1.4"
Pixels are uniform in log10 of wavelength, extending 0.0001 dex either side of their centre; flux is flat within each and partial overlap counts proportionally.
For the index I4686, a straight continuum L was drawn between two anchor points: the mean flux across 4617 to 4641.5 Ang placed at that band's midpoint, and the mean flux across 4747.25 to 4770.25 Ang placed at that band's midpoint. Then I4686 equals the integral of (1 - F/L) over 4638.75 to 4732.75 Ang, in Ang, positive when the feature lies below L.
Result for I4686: 3.67 Ang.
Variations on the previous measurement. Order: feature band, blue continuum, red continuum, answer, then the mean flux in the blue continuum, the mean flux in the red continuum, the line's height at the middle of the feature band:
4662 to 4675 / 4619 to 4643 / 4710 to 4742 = 0.6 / 27.8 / 27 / 27.5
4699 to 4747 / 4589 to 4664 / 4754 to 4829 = 1.4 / 27.2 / 27.8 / 27.6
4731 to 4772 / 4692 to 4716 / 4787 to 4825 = -0.5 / 26.1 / 28.1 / 27.1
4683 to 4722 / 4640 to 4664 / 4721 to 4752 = 1.2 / 26.8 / 27.5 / 27.2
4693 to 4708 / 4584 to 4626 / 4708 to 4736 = 0.3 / 26.6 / 26.9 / 26.8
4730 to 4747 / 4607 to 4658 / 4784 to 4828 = 0.3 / 27.5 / 28.1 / 27.9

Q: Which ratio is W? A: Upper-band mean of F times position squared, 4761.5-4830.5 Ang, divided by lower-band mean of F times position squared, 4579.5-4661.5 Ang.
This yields 1.1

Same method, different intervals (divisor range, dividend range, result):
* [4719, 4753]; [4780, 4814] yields 1.06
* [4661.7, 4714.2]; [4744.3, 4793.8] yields 1.10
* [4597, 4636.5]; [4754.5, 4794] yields 1.07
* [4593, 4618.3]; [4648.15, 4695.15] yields 1.02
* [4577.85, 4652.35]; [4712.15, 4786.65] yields 1.08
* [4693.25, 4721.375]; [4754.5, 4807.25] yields 1.09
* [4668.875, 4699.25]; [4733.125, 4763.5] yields 1.06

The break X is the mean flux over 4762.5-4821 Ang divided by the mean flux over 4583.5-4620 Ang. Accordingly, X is 1.05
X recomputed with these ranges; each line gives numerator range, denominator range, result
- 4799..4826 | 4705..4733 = 1.05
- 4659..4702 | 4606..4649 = 0.97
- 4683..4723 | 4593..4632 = 0.96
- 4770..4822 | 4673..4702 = 1.05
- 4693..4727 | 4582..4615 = 1.01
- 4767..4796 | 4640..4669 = 1.05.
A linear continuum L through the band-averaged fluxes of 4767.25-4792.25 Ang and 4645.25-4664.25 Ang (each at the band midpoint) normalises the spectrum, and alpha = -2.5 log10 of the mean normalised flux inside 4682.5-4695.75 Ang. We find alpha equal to 0.02 mag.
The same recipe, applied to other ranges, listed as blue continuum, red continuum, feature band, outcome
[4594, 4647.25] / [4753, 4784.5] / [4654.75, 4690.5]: 0.03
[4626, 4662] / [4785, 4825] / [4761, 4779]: 0.04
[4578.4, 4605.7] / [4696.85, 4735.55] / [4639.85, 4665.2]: -0.03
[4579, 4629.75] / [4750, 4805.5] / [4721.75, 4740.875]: 0.01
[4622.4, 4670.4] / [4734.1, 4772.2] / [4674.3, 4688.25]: 0.02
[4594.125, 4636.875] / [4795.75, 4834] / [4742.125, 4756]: -0.02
